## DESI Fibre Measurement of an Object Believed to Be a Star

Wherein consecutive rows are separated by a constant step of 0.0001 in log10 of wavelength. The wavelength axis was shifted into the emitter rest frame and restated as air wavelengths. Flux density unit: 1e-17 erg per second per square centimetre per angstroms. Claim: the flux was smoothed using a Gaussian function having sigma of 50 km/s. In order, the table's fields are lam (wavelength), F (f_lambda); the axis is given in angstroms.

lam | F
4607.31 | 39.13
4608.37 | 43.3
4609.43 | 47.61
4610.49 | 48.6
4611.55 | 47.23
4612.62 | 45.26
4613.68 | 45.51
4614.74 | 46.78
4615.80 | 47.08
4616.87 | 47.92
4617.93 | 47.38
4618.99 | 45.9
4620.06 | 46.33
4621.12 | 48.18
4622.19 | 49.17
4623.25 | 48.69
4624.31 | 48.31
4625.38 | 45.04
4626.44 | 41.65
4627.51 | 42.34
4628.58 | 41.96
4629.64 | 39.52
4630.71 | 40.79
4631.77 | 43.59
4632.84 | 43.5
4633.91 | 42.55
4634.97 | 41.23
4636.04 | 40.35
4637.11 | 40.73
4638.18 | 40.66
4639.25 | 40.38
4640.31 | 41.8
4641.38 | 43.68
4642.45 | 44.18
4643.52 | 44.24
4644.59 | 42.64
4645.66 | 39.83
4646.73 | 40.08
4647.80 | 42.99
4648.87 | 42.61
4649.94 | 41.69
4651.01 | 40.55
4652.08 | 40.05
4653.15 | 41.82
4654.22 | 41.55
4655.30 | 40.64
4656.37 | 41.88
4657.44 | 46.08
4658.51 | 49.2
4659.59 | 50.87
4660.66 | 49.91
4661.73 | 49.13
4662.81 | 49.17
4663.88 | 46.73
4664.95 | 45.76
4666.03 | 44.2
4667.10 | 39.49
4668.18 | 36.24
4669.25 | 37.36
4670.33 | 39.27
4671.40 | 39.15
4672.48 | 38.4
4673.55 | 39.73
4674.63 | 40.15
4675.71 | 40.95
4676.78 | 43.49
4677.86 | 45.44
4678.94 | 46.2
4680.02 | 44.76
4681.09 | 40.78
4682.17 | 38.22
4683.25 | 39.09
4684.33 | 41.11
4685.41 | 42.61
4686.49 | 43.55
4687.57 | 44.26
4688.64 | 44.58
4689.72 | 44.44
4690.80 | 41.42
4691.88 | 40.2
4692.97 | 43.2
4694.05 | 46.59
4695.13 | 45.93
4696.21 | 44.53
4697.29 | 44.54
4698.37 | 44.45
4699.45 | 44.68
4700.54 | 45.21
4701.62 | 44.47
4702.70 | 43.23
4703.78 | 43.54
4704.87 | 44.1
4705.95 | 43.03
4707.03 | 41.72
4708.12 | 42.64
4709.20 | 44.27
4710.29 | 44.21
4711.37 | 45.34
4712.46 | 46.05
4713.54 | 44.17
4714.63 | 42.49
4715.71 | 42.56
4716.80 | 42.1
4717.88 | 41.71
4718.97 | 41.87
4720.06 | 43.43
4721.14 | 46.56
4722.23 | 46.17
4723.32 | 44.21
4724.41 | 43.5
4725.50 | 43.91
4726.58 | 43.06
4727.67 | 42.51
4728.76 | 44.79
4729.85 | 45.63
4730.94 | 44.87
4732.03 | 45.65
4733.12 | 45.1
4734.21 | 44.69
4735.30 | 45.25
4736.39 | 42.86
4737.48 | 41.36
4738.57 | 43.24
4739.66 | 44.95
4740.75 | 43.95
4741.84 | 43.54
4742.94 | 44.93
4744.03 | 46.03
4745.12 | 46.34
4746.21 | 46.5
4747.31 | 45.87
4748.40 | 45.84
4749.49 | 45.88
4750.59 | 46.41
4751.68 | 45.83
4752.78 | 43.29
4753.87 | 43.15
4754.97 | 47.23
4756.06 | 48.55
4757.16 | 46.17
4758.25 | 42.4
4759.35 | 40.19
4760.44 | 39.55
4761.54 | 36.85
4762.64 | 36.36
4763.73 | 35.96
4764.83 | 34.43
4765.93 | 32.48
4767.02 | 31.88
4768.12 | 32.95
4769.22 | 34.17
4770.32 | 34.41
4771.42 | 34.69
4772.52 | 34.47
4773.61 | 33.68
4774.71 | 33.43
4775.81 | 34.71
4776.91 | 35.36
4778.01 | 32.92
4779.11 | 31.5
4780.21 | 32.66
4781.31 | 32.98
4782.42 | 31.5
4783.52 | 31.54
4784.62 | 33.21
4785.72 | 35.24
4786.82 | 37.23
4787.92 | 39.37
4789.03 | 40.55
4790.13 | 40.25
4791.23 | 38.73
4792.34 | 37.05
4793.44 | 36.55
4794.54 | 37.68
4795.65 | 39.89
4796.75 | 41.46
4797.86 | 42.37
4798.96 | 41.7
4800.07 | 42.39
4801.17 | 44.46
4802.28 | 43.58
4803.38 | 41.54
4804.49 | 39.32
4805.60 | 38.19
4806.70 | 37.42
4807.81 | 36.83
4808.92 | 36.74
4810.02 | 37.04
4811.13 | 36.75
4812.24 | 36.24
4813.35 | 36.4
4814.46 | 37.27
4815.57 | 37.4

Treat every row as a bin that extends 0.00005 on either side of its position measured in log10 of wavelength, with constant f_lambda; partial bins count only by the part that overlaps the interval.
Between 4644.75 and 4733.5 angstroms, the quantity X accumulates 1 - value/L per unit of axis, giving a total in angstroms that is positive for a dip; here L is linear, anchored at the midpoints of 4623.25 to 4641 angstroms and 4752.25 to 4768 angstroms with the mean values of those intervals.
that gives -4.6 angstroms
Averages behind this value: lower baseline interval 42.4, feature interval 43.3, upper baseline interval 39.7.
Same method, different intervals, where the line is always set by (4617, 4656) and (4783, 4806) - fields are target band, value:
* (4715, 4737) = -1.7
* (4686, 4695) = -0.4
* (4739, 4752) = -1.6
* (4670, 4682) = 0.1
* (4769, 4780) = 1.6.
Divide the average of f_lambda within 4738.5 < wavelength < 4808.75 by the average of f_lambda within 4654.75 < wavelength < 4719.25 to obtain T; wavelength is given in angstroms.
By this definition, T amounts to 0.90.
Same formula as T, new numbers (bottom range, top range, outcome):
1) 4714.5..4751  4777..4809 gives 0.85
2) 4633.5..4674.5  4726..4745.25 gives 1.04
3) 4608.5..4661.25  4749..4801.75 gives 0.86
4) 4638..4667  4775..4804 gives 0.86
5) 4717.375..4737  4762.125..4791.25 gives 0.78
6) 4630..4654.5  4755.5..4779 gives 0.87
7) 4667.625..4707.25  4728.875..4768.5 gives 1.01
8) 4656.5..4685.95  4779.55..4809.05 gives 0.89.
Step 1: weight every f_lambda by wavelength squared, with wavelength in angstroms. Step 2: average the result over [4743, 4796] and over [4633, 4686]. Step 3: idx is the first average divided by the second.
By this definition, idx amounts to 0.9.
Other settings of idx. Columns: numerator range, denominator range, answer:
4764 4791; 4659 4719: 0.83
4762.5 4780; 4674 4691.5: 0.83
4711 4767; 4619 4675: 1.05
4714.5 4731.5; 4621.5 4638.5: 1.05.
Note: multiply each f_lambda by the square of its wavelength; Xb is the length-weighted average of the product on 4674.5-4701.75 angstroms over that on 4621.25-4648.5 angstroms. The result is 1.0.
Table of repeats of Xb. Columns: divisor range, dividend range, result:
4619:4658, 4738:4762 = 1.09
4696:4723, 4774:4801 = 0.87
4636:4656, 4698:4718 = 1.08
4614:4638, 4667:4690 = 0.95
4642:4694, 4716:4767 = 1.04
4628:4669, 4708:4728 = 1.05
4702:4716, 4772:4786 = 0.78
